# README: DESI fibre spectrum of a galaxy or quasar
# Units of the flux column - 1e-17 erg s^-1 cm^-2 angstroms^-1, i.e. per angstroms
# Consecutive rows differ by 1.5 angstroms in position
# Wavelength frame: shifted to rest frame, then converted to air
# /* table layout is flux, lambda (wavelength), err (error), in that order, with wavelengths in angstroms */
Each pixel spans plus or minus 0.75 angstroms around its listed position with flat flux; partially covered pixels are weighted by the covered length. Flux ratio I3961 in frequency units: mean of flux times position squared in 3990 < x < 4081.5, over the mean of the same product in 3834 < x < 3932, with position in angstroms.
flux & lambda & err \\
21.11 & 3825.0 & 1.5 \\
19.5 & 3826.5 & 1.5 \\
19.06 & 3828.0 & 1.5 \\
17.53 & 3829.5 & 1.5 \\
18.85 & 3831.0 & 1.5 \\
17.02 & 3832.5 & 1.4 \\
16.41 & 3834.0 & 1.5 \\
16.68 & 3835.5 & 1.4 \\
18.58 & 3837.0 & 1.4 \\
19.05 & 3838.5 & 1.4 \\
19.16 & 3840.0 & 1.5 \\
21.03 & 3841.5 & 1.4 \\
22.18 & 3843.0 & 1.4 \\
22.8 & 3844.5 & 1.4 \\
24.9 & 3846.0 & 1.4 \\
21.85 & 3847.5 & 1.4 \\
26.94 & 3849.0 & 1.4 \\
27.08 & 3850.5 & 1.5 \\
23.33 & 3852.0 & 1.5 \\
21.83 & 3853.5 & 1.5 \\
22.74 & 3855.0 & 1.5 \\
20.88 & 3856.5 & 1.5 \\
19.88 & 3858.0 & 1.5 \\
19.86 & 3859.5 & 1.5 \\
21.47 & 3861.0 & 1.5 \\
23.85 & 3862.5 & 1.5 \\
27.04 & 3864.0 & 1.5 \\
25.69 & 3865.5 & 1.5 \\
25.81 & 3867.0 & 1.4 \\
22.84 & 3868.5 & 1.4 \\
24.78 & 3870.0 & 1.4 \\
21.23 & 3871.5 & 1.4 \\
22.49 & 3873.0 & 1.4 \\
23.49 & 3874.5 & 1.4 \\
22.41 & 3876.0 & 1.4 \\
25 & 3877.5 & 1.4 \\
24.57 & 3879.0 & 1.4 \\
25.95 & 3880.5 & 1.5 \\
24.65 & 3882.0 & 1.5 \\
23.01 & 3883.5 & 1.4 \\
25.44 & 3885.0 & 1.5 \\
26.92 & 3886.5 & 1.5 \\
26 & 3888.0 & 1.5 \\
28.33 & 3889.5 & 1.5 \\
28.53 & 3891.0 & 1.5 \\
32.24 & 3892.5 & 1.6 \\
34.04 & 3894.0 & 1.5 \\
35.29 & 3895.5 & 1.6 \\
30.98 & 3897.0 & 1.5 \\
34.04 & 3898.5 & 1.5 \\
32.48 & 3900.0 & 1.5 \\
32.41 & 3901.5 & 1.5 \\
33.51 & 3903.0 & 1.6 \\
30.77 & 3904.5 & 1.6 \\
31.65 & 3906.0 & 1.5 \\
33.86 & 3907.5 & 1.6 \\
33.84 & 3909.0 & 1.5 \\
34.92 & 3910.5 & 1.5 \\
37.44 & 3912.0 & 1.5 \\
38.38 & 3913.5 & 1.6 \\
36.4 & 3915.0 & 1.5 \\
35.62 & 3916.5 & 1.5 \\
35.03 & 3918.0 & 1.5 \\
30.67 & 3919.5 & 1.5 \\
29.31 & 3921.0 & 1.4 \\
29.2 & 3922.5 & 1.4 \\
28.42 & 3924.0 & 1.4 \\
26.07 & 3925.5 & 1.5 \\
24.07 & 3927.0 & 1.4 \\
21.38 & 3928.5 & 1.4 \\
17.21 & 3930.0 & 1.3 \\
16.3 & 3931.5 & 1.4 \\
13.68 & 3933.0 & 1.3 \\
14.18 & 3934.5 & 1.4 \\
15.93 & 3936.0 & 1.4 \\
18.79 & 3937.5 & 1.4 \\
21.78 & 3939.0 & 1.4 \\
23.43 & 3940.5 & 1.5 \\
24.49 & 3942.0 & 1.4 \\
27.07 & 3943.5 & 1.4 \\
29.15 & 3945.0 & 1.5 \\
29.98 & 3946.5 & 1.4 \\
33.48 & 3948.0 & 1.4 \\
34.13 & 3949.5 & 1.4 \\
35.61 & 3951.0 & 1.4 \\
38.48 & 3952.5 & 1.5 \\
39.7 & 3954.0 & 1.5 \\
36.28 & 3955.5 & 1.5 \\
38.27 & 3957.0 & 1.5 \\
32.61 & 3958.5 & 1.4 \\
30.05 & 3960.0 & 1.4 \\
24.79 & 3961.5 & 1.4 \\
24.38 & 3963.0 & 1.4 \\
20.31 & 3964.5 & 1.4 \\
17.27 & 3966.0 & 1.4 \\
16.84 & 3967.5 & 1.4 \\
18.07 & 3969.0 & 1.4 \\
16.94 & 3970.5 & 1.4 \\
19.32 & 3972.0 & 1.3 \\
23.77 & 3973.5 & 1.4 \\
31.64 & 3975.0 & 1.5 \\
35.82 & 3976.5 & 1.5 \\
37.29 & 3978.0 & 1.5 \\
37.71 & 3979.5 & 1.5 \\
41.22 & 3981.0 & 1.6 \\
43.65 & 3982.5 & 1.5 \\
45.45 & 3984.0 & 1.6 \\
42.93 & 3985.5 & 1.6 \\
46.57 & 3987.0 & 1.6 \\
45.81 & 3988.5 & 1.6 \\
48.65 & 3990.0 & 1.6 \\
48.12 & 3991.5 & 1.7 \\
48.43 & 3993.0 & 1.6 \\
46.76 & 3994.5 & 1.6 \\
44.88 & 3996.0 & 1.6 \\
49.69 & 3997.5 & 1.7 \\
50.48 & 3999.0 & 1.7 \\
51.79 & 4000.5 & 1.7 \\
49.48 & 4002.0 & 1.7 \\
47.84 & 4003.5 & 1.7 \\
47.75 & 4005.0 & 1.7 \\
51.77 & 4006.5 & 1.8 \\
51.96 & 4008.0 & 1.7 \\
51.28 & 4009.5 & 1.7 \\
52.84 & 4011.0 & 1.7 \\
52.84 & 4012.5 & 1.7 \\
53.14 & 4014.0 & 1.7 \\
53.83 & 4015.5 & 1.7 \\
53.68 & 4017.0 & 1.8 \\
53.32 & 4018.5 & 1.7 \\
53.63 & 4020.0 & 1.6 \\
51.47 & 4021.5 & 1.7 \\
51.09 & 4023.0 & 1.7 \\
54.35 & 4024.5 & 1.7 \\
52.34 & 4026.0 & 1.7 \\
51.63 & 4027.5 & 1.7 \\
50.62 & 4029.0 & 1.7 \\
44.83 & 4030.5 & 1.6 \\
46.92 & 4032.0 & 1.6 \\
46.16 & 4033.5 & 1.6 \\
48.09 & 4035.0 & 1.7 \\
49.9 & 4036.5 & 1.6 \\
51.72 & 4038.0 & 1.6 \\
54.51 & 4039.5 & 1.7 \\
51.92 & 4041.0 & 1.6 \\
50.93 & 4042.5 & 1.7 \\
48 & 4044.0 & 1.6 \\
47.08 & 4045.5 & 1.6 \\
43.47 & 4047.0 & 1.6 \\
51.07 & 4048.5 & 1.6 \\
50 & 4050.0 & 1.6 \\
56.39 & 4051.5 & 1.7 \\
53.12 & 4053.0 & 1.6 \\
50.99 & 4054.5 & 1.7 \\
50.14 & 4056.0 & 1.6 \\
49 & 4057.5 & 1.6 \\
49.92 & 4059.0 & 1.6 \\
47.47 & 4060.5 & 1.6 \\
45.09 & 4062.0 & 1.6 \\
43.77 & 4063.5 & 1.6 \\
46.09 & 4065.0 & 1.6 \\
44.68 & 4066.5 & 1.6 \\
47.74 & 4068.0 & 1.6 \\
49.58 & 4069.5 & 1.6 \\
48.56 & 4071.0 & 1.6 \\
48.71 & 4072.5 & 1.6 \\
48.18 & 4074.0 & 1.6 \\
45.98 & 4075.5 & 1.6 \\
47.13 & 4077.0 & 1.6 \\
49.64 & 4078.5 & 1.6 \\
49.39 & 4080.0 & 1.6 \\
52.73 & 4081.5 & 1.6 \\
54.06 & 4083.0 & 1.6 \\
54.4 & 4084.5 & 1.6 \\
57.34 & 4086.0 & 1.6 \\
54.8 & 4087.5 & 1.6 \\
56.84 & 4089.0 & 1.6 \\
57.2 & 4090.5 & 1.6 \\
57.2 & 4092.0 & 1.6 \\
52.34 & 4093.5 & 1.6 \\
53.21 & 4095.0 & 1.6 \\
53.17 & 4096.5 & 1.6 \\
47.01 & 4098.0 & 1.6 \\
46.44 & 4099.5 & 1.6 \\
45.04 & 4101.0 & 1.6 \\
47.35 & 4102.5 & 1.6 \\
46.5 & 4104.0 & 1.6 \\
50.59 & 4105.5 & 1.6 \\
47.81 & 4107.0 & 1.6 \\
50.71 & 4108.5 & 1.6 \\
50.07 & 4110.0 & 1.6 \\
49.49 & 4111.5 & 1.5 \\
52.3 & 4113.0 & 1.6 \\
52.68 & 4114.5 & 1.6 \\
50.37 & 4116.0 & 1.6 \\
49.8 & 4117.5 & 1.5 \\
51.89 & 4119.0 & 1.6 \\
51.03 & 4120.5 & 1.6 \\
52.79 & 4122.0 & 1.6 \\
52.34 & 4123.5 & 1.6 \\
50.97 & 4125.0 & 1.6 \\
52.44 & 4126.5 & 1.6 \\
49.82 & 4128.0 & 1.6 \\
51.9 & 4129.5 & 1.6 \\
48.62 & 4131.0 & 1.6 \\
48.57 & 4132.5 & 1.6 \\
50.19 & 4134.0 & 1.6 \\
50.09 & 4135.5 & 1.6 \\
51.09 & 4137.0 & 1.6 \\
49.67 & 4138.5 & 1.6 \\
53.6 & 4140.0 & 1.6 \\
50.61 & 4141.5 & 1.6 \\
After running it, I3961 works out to 2.02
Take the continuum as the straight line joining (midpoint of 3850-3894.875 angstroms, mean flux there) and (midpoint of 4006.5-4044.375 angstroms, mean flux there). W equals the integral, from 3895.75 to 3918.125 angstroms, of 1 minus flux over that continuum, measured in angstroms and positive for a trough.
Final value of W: -2.45 angstroms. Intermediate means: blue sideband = 24.7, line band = 34.1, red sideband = 51.3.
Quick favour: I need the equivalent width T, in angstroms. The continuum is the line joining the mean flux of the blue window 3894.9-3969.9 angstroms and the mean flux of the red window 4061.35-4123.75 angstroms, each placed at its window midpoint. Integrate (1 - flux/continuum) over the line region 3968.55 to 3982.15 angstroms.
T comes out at 1.9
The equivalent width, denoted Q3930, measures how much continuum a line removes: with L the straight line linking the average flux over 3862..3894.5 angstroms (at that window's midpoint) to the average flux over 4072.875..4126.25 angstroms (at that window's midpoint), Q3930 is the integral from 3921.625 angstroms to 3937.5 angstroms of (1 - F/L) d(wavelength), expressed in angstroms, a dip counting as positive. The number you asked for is 5.4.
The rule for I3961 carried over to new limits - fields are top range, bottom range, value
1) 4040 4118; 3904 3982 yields 1.89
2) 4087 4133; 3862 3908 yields 2.06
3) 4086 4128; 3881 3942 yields 2.01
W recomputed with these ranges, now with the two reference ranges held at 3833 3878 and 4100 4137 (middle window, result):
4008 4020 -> -4.3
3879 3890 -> -0.1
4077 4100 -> -2.9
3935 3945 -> 2.9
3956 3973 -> 5.0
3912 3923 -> -1.9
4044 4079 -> -3.4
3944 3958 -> -1.0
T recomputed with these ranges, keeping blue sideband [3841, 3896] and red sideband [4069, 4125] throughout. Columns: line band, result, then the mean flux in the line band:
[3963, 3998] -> 2.1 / 35.6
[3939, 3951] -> 1.7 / 28.8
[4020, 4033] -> -2.3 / 50.5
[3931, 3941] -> 4.6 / 17.6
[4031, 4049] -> -1.9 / 49.1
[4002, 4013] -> -2.7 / 50.8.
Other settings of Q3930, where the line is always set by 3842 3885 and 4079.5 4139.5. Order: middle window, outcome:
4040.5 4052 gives -1.44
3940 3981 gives 6.39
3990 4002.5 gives -3.30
